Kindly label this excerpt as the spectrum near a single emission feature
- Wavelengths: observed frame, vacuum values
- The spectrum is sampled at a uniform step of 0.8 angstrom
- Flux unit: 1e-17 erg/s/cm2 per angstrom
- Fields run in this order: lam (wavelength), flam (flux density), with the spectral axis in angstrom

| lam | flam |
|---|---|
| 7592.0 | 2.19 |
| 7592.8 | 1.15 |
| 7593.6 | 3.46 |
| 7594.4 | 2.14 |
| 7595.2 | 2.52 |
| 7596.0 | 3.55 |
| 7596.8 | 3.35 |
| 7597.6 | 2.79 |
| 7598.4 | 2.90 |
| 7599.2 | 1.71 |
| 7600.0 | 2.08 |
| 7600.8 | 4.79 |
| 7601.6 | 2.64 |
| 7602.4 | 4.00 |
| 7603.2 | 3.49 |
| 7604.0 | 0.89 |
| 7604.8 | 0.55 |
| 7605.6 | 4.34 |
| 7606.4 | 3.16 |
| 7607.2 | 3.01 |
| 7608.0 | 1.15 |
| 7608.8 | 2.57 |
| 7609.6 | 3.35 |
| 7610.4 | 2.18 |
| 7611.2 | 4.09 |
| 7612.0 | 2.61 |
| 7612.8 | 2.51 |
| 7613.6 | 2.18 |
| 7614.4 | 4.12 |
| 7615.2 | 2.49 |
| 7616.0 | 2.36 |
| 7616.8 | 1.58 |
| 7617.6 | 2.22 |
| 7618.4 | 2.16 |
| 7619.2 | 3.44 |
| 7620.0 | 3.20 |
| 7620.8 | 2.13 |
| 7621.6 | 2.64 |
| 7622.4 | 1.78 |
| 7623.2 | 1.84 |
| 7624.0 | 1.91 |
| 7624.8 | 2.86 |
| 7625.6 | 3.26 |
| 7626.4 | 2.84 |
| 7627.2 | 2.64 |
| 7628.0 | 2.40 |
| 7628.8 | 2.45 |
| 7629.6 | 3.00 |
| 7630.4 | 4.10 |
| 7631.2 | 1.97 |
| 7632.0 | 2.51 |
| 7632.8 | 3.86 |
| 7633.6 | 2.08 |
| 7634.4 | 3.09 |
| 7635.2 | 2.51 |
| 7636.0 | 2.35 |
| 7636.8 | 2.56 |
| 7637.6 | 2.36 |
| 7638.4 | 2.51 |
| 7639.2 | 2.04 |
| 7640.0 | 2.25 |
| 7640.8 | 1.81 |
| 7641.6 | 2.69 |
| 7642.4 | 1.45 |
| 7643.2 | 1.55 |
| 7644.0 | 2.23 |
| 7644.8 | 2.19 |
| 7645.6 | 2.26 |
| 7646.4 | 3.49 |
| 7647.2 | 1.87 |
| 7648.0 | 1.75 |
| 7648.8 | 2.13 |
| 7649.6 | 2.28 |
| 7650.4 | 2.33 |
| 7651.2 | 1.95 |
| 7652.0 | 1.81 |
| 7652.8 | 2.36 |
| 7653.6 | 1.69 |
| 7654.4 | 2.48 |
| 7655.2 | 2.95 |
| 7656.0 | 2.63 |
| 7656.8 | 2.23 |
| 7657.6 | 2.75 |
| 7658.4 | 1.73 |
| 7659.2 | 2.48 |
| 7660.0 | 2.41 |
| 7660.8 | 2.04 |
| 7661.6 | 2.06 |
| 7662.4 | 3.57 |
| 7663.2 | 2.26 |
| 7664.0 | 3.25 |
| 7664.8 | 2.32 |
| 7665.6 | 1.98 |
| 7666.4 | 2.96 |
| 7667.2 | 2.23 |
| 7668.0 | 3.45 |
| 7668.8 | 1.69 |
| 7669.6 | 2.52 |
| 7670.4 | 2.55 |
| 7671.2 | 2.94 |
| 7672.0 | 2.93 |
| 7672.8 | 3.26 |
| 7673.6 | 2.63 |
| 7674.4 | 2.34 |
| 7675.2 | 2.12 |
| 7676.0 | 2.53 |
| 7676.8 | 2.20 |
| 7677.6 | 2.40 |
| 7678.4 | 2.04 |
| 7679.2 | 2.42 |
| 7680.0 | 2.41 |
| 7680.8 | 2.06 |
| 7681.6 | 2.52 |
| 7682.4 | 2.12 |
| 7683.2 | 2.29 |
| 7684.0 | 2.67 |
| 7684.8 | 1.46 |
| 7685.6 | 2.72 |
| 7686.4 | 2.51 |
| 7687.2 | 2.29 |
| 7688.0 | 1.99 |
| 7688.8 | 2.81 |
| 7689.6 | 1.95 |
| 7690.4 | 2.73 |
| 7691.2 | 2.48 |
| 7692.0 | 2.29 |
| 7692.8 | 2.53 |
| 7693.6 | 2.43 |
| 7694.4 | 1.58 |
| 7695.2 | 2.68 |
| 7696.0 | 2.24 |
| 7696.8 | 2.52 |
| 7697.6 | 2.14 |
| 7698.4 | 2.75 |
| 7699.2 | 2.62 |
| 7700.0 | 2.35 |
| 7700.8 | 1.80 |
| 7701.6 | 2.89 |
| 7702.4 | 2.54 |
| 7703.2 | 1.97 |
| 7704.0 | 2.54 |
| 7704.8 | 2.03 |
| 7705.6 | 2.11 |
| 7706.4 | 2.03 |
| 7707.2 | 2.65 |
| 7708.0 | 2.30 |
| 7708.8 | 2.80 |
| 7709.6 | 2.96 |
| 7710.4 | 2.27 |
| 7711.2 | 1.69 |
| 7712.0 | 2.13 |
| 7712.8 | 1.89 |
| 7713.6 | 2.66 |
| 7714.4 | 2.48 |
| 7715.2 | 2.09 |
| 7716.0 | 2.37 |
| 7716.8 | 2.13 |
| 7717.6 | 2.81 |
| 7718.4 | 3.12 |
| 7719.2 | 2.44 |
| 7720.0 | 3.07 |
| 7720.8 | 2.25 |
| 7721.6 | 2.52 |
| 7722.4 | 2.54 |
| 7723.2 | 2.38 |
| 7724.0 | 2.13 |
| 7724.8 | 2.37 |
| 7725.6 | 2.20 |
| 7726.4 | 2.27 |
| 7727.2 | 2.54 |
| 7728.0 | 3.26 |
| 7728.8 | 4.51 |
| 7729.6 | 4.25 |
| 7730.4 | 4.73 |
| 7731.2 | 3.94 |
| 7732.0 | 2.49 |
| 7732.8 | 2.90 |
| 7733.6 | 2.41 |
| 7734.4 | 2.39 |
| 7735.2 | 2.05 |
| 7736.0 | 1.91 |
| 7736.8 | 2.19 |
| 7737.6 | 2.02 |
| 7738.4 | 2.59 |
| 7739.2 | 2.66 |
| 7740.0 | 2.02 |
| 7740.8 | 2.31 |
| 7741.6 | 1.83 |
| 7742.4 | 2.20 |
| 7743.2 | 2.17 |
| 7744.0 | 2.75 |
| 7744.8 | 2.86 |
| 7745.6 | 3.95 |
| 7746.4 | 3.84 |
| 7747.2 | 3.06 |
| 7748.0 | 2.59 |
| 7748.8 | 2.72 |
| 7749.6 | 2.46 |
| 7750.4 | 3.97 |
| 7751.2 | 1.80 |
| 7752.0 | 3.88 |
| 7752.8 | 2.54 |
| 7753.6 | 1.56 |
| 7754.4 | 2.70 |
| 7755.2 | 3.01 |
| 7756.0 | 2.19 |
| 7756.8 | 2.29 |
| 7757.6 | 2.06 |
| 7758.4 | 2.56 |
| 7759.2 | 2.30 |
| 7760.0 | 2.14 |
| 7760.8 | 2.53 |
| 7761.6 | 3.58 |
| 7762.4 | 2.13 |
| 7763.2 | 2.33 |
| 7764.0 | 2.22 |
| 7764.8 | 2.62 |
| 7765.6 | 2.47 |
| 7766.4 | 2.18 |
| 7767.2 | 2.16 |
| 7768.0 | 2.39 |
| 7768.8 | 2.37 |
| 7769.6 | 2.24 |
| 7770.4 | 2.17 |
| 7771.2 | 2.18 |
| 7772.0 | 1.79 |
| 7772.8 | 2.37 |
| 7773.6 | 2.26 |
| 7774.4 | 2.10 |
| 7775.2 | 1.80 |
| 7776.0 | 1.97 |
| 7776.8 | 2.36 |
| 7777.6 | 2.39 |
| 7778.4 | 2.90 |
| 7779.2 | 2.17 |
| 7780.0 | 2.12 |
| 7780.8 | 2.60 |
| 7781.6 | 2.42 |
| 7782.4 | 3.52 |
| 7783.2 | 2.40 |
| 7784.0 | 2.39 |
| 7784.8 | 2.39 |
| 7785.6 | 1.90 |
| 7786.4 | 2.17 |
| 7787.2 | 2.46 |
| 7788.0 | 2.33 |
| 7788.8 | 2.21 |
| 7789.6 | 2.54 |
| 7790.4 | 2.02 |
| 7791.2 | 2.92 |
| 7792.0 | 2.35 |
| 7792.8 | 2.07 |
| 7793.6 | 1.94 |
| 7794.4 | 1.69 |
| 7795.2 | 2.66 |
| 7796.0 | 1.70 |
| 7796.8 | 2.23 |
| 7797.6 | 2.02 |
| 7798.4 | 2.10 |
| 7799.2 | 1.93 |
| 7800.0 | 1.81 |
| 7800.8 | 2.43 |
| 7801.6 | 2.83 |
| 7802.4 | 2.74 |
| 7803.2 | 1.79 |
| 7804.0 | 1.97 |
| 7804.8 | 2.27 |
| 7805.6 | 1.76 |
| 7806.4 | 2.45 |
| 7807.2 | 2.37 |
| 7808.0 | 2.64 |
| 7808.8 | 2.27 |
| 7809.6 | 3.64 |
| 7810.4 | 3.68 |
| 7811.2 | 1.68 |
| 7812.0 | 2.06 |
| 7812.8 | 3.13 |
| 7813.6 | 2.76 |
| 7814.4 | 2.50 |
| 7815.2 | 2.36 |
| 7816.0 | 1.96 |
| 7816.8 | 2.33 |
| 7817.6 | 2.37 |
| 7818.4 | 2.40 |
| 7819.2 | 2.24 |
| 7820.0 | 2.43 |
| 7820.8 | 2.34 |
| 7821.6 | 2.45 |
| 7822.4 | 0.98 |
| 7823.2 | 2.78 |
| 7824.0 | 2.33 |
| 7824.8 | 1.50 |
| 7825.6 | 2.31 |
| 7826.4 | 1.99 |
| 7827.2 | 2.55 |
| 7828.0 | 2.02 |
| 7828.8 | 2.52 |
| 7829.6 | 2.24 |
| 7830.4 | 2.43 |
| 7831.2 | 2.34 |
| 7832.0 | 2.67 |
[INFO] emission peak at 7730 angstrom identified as [S II] 6716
